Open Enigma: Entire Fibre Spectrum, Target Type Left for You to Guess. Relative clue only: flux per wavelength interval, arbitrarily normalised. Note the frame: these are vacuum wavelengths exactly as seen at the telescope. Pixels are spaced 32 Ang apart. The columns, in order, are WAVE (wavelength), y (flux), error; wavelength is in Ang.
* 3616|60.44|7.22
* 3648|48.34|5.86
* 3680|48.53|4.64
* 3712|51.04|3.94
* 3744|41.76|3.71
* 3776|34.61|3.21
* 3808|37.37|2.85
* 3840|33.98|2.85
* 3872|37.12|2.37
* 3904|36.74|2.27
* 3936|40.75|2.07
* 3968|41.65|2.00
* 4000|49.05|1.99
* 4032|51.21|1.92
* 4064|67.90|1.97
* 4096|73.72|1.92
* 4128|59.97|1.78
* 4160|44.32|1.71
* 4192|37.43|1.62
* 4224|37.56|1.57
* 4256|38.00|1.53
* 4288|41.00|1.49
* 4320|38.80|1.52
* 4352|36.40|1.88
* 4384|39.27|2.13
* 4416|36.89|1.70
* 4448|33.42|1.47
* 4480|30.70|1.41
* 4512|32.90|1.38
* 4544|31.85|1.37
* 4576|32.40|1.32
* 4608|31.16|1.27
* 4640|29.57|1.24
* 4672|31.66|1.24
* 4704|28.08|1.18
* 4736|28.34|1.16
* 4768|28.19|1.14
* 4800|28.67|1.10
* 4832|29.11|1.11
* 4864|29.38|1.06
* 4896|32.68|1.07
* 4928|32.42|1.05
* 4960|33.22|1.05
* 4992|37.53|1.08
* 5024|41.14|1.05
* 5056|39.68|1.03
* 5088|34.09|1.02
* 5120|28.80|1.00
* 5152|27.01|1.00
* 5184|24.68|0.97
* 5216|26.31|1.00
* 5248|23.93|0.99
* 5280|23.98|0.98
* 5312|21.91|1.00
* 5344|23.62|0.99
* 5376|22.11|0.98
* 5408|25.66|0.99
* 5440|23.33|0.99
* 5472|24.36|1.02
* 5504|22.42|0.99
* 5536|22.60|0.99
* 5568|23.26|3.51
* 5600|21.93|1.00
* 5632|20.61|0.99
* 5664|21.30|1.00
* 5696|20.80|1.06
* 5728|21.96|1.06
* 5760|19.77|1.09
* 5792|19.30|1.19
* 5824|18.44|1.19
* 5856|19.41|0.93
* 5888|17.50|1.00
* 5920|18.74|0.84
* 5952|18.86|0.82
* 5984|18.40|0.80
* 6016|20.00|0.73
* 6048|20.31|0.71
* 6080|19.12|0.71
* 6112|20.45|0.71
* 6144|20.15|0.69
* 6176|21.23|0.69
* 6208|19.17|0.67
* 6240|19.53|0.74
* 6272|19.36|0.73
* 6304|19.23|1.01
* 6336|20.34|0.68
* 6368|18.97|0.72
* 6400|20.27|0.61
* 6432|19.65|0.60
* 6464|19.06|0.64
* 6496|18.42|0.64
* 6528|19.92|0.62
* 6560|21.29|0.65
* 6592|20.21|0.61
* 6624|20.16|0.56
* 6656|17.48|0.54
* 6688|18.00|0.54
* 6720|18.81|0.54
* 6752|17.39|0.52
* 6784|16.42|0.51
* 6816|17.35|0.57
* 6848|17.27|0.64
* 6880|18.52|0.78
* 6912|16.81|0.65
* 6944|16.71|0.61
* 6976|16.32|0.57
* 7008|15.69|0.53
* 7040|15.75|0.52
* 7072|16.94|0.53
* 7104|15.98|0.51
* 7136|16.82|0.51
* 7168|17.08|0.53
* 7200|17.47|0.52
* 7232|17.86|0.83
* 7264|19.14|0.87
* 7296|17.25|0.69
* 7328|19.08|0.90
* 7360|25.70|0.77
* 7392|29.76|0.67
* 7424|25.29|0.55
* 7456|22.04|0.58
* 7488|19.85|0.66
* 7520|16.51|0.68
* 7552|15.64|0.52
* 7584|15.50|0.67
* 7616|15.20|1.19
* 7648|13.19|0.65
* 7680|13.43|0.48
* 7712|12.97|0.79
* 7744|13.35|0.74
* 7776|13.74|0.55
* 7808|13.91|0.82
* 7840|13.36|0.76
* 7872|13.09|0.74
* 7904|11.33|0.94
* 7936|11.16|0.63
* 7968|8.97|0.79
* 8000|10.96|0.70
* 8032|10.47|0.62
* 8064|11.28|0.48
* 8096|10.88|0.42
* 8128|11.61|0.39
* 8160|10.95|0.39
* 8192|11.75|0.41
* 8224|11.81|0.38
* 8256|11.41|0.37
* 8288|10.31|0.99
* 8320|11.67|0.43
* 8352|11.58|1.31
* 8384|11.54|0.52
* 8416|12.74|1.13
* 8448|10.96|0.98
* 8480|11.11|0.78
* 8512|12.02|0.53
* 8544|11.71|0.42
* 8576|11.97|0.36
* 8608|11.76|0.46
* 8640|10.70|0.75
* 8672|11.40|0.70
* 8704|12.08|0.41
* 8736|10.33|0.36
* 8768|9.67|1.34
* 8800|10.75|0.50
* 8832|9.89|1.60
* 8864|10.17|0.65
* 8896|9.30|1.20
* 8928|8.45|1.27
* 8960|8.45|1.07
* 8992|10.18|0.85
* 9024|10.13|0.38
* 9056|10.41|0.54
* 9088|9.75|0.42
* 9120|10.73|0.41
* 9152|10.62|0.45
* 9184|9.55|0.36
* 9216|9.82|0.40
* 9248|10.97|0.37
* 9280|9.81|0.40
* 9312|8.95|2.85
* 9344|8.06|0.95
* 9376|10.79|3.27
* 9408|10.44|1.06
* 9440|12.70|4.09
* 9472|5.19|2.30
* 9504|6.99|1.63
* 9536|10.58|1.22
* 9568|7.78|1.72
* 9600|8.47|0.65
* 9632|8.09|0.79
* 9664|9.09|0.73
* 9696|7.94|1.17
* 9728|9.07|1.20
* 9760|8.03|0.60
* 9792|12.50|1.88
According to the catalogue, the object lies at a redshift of 1.64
